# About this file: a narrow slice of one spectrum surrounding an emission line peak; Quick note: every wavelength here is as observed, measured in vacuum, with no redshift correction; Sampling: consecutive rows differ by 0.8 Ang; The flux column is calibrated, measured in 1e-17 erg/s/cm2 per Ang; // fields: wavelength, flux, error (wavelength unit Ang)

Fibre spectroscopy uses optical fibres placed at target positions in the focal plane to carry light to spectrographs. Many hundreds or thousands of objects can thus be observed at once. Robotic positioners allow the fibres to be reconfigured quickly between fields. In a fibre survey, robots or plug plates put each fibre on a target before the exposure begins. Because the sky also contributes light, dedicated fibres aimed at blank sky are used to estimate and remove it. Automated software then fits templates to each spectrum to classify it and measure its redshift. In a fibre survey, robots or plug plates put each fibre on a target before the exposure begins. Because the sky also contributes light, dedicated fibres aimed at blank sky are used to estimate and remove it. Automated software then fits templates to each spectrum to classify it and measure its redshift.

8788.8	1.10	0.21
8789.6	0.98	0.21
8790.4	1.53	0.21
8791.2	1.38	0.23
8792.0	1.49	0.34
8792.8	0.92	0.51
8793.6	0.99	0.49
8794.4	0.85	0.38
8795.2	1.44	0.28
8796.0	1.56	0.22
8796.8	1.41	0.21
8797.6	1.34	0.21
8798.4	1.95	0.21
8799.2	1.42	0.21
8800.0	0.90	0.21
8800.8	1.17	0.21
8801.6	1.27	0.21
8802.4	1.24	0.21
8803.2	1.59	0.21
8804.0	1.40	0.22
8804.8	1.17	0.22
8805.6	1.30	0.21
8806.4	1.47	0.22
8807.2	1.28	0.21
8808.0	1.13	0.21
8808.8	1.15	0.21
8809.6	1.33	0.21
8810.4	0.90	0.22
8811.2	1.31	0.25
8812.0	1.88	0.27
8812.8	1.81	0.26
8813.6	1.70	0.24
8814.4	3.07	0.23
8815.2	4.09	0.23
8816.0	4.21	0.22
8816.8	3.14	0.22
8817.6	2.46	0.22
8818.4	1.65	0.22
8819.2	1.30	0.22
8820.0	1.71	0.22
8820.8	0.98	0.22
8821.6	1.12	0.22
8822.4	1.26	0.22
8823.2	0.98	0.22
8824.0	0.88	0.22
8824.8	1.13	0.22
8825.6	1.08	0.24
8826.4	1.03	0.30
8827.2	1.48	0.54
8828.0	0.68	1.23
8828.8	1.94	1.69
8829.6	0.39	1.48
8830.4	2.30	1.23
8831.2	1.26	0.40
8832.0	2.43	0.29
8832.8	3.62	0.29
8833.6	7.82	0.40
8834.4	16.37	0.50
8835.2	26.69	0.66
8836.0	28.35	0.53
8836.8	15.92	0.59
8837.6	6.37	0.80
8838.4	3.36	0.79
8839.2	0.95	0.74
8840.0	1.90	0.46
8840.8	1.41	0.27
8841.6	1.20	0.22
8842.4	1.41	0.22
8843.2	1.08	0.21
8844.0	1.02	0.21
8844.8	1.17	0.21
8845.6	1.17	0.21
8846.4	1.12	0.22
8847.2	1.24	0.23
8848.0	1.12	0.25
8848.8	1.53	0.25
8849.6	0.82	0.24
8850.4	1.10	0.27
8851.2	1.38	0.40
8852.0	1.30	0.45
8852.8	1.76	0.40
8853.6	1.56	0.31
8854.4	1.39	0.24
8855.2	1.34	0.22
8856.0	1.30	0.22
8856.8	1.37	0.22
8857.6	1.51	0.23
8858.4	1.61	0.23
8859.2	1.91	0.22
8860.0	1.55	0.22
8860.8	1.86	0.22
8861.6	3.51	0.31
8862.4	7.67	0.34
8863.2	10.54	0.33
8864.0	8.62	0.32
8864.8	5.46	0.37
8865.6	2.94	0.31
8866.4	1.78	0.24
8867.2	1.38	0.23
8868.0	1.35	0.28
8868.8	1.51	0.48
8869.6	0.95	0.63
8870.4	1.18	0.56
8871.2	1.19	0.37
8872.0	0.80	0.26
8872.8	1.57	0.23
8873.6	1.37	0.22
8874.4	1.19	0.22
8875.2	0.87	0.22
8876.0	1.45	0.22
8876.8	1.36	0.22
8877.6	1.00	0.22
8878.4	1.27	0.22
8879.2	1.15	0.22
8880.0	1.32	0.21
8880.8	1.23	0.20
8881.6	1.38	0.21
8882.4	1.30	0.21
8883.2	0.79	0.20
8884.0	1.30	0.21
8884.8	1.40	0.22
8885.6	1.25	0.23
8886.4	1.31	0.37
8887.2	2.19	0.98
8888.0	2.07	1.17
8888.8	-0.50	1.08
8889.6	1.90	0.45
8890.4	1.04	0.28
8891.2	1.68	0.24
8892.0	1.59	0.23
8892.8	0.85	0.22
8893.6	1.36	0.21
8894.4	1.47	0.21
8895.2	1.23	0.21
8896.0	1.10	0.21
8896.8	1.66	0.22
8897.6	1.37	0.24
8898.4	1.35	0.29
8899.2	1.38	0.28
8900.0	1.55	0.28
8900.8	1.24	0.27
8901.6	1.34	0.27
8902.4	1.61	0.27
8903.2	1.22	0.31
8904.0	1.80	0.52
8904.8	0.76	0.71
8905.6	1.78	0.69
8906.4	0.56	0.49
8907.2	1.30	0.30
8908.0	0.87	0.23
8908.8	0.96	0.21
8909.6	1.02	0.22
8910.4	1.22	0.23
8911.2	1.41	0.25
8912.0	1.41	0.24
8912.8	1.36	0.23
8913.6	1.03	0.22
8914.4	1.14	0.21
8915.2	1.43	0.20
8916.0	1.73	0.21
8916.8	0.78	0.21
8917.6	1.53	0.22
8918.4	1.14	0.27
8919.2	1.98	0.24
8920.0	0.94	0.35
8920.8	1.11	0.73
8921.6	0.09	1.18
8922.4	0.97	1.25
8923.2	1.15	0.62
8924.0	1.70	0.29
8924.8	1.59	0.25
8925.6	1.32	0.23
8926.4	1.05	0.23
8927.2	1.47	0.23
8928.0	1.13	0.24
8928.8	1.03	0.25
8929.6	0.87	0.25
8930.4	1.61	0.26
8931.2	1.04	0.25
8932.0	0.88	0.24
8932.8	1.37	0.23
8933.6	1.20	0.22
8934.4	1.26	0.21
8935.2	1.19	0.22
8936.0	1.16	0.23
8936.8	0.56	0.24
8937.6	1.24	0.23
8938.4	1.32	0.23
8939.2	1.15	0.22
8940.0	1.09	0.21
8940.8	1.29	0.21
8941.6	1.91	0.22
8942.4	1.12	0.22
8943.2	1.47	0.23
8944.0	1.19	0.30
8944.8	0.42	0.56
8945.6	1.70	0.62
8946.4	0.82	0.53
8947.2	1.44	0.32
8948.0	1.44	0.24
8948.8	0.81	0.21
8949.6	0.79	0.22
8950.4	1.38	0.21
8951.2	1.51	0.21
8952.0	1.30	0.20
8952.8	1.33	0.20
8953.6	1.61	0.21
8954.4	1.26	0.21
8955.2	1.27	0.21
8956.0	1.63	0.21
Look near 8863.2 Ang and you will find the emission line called [N II] 6583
